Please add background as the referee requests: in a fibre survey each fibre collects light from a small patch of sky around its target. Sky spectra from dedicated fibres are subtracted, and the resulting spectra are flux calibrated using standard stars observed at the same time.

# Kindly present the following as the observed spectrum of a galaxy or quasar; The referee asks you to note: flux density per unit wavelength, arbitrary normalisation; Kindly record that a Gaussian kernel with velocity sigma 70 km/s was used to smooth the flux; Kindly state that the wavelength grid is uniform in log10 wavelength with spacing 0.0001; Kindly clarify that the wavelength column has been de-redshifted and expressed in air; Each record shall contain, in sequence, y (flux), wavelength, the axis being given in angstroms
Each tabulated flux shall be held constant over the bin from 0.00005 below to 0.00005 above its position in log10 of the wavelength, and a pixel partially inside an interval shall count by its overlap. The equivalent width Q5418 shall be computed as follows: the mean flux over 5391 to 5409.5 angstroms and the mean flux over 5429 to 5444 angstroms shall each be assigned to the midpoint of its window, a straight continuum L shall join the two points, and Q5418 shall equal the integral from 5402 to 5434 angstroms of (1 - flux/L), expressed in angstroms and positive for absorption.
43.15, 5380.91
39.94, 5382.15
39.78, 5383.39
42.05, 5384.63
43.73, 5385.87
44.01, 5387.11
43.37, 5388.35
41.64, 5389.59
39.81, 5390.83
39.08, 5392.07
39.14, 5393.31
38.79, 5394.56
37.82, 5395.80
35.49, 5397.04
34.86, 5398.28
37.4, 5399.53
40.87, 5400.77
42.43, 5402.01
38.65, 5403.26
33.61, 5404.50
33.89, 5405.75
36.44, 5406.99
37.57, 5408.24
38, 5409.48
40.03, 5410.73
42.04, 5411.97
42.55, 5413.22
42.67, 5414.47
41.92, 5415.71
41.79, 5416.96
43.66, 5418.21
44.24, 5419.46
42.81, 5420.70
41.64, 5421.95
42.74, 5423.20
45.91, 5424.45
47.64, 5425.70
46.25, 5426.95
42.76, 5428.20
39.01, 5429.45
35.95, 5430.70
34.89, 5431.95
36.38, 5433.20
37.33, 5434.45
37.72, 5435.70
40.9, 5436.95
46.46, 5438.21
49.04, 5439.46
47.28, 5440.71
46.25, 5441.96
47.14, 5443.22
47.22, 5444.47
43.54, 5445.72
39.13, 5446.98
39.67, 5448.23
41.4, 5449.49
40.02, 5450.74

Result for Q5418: -0.8 angstroms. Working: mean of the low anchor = 37.6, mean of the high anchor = 41.6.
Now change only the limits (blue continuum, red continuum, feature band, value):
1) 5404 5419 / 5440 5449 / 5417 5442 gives -0.1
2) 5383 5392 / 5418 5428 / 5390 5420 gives 2.7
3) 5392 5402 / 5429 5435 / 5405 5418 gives -0.8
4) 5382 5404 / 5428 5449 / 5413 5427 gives -0.9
